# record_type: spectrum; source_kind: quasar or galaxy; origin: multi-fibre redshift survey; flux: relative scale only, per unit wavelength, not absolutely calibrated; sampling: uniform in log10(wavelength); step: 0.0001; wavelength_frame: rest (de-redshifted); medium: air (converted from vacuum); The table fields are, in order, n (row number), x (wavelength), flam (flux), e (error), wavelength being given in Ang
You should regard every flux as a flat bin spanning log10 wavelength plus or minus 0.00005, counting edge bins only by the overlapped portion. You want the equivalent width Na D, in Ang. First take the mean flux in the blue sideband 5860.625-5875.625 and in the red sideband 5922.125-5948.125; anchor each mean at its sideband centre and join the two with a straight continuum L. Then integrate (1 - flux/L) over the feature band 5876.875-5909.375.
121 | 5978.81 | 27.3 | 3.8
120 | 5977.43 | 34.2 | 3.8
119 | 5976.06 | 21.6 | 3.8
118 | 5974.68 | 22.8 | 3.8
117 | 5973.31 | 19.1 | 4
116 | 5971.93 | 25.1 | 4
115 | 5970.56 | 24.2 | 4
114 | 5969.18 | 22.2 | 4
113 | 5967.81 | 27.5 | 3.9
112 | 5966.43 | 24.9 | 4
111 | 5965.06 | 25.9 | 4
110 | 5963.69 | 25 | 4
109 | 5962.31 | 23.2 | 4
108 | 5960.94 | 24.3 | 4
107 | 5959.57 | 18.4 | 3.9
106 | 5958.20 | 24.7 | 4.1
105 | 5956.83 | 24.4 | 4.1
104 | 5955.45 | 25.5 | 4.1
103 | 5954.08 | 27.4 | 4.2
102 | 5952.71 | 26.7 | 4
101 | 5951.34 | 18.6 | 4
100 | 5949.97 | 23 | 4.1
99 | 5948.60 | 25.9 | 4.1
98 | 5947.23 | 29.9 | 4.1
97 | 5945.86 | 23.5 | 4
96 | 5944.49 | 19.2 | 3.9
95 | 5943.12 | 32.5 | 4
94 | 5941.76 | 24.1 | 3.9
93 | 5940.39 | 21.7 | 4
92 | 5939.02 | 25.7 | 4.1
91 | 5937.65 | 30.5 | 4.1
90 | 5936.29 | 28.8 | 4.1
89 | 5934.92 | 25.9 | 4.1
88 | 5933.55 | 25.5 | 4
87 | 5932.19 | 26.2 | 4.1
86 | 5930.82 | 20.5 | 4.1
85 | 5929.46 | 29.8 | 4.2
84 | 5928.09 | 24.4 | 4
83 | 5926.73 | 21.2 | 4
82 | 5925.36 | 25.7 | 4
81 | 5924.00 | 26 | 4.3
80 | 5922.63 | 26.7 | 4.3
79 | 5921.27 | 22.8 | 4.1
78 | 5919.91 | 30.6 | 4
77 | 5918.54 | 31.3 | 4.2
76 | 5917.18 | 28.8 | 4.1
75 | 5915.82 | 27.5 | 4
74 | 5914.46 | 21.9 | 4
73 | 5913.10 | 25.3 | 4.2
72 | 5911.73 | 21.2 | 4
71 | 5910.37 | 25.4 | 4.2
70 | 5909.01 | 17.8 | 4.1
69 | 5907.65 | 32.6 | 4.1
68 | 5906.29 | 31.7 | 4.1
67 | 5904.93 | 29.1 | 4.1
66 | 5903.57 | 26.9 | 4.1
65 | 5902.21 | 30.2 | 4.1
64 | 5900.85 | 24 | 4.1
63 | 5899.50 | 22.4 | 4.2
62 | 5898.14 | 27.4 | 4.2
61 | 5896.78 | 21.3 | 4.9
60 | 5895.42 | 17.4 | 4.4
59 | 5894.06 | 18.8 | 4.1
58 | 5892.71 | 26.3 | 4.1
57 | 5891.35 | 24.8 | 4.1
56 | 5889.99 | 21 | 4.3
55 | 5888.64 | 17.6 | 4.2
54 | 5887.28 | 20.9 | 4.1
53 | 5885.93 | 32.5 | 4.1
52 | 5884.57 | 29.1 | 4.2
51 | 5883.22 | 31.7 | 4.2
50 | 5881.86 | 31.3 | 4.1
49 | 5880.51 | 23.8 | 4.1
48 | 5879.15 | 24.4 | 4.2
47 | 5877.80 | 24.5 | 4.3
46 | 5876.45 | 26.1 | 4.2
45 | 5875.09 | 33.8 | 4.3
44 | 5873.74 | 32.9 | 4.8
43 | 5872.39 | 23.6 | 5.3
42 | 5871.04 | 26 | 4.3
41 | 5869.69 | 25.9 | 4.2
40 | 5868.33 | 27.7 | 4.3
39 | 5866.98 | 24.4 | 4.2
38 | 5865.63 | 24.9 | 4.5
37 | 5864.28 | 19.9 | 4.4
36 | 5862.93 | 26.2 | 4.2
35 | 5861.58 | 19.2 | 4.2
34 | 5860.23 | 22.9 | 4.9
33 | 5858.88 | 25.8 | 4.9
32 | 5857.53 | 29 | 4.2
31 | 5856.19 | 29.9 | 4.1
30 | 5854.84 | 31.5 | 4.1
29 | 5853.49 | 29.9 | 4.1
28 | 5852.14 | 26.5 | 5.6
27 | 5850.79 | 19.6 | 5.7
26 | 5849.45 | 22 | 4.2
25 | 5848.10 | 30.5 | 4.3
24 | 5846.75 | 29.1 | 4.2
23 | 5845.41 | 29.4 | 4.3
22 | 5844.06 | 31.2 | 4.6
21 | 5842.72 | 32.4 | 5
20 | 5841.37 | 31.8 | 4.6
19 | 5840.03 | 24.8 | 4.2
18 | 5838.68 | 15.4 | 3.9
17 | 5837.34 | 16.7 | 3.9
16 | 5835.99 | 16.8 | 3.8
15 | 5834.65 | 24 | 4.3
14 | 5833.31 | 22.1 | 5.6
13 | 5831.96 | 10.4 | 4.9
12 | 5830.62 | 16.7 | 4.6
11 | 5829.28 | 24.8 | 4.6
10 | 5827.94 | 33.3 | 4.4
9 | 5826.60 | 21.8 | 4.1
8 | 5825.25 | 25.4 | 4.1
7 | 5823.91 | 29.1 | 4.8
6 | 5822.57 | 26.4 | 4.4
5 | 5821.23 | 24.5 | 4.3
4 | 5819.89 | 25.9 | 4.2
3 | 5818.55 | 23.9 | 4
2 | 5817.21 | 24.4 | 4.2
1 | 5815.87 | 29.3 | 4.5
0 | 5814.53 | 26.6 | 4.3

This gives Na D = 0.4 Ang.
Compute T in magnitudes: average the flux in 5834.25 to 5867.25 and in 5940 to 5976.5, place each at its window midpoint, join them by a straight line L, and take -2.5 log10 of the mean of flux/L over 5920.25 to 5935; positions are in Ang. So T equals -0.02 mag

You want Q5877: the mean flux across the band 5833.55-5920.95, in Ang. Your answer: 25.7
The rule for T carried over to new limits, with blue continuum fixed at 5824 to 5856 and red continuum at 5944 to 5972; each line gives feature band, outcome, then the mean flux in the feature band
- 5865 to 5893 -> -0.07 mag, 26.3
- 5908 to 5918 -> 0.00 mag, 24.4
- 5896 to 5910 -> -0.07 mag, 26.3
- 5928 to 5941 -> -0.07 mag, 26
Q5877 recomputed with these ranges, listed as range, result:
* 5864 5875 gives 26.3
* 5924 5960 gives 25.1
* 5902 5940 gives 26.3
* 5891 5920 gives 25.5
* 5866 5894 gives 26.2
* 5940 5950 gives 25.2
